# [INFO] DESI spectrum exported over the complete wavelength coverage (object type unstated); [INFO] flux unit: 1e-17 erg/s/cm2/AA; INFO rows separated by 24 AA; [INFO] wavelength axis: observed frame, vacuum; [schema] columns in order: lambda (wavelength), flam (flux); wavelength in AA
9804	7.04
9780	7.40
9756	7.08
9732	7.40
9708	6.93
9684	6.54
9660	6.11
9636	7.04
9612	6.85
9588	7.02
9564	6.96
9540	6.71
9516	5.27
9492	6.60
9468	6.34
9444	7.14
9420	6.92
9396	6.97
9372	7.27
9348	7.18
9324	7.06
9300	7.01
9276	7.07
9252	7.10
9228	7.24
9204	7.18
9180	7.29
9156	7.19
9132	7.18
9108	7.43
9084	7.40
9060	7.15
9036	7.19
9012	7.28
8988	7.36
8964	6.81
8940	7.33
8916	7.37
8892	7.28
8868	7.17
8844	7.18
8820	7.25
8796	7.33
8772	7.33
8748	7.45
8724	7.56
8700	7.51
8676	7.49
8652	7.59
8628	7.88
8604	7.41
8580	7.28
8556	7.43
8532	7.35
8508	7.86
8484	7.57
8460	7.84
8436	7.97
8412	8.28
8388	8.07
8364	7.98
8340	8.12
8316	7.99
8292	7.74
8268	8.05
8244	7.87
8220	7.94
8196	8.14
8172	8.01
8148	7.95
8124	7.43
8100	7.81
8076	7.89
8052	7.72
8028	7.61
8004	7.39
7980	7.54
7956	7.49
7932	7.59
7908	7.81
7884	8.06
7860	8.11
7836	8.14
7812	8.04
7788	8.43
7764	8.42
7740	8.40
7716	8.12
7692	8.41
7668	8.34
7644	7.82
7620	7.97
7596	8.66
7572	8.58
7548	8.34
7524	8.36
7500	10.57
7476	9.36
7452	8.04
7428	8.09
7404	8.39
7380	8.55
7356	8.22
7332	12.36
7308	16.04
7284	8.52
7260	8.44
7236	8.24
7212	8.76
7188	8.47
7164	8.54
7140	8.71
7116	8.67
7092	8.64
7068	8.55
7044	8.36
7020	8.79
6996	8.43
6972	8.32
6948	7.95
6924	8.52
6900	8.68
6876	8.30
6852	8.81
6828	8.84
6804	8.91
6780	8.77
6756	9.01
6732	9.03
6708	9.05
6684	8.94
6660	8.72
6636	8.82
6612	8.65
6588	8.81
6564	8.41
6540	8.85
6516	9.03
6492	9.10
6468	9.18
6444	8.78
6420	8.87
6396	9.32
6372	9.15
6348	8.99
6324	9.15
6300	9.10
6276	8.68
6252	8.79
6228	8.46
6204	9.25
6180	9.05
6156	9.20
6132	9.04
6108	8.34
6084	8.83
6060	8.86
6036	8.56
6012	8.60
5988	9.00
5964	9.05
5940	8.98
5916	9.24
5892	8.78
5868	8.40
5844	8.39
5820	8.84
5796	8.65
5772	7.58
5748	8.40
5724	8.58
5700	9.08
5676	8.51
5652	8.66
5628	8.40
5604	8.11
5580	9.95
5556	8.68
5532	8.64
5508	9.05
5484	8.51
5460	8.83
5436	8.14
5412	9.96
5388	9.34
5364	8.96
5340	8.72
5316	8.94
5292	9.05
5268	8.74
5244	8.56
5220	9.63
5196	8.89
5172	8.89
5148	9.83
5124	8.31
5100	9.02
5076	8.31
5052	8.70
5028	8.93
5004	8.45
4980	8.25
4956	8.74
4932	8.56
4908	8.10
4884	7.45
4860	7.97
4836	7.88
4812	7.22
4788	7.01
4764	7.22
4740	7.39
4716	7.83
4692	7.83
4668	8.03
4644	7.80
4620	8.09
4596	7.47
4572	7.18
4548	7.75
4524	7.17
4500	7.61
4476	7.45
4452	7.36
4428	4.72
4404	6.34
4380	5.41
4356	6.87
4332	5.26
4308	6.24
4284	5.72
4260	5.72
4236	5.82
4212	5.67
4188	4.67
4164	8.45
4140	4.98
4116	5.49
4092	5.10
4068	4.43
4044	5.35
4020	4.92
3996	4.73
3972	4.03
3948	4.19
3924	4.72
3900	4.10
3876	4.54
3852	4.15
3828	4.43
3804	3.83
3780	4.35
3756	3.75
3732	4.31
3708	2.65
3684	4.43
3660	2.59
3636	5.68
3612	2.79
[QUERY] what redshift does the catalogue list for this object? 0.11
